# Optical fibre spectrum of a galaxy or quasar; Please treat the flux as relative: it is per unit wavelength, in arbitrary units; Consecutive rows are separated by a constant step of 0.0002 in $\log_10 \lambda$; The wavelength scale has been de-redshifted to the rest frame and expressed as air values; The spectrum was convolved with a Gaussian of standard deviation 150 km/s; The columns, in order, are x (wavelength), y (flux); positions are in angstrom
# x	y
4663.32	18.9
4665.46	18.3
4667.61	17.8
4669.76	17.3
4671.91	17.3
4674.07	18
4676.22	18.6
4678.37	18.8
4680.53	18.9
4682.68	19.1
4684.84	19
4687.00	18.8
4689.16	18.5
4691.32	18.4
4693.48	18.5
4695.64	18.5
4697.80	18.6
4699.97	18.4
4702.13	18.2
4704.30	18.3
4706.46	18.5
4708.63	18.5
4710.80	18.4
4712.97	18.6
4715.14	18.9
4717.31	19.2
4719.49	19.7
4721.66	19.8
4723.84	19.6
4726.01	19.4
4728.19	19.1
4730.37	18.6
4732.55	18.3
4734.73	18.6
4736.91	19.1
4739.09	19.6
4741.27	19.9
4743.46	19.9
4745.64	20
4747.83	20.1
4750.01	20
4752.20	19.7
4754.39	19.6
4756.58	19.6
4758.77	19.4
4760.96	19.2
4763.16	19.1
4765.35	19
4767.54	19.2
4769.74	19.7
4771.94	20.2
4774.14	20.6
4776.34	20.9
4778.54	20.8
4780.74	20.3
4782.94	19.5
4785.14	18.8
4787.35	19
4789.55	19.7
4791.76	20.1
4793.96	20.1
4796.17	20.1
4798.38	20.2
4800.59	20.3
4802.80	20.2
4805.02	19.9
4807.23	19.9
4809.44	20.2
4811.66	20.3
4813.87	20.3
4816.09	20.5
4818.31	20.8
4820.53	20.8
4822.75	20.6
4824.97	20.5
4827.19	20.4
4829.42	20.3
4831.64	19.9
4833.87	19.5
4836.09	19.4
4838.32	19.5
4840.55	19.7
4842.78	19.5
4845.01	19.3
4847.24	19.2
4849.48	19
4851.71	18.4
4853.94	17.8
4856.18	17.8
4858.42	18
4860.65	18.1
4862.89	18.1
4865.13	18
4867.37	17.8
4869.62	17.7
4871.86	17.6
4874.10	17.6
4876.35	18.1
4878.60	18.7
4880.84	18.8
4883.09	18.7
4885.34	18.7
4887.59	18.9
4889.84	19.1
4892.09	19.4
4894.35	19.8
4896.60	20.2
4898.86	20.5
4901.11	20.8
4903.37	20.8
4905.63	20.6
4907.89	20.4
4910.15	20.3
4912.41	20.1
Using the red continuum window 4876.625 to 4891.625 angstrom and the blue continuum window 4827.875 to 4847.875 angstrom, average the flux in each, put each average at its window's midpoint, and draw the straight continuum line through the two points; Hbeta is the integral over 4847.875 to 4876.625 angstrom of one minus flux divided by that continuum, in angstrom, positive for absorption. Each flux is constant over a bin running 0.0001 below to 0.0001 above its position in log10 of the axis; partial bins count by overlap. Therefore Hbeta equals 1.8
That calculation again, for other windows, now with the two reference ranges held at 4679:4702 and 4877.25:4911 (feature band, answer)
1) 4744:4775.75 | -1.1 angstrom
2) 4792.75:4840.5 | -2.1 angstrom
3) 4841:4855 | 0.4 angstrom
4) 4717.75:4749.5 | -0.9 angstrom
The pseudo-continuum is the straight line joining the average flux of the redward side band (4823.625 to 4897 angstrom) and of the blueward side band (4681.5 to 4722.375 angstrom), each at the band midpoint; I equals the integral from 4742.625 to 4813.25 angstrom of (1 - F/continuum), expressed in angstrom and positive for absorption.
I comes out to -4.0 angstrom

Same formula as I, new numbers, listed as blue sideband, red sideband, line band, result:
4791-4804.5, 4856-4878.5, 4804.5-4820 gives -0.5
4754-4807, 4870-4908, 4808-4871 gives 0.6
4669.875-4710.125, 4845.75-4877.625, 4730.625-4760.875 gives -1.9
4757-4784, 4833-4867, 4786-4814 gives -0.9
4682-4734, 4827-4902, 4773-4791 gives -1.1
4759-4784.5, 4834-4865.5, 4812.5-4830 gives -1.3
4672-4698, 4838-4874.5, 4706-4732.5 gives -0.6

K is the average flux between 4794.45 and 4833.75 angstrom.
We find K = 20.3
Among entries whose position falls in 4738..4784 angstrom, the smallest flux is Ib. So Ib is 19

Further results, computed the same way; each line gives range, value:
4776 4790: 18.8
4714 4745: 18.3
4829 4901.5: 17.6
